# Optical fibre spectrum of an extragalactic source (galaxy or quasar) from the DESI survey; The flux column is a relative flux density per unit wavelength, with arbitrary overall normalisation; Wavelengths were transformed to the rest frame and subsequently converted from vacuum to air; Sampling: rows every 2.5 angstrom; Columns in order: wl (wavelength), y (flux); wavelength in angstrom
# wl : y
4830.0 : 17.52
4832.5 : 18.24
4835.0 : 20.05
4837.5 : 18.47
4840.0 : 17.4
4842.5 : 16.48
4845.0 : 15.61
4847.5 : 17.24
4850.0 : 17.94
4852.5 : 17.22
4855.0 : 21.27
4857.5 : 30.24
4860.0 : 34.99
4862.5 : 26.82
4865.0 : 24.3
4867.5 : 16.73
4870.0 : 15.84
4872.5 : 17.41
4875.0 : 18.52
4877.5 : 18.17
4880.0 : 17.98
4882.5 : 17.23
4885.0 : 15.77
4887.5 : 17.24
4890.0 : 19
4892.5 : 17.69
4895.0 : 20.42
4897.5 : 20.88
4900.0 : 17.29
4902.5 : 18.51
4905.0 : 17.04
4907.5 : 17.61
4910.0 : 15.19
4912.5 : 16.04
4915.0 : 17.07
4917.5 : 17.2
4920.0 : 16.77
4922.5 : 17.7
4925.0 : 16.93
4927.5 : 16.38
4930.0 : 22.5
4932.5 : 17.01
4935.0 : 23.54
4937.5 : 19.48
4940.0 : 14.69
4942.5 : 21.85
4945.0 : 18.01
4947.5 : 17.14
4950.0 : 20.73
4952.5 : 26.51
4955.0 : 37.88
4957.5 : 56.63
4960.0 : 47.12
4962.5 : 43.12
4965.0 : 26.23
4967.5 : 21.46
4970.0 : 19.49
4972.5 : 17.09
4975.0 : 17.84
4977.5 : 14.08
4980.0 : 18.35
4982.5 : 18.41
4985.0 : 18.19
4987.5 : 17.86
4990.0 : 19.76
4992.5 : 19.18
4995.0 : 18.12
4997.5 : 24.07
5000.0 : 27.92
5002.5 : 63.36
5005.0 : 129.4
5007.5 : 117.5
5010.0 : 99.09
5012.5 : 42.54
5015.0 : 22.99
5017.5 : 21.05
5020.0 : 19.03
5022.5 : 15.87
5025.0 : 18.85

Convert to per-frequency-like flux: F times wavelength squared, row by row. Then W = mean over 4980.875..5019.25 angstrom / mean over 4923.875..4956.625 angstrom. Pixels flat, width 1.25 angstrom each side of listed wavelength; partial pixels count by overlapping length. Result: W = 2.1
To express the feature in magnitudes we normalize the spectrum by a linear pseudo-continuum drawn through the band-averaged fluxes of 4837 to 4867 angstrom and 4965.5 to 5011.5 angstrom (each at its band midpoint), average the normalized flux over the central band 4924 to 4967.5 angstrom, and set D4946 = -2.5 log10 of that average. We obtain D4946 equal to 0.25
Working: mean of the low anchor 21.5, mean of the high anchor 37.7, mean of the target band 26.1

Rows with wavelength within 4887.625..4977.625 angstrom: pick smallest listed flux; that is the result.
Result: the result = 14.08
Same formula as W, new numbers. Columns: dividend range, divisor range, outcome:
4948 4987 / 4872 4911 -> 1.53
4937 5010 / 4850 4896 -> 1.72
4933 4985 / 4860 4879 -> 1.24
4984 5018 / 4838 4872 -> 2.38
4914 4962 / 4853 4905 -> 1.21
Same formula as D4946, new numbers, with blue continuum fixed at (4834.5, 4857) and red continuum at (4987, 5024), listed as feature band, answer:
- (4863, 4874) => 0.15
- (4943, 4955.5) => 0.46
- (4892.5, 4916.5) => 0.48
